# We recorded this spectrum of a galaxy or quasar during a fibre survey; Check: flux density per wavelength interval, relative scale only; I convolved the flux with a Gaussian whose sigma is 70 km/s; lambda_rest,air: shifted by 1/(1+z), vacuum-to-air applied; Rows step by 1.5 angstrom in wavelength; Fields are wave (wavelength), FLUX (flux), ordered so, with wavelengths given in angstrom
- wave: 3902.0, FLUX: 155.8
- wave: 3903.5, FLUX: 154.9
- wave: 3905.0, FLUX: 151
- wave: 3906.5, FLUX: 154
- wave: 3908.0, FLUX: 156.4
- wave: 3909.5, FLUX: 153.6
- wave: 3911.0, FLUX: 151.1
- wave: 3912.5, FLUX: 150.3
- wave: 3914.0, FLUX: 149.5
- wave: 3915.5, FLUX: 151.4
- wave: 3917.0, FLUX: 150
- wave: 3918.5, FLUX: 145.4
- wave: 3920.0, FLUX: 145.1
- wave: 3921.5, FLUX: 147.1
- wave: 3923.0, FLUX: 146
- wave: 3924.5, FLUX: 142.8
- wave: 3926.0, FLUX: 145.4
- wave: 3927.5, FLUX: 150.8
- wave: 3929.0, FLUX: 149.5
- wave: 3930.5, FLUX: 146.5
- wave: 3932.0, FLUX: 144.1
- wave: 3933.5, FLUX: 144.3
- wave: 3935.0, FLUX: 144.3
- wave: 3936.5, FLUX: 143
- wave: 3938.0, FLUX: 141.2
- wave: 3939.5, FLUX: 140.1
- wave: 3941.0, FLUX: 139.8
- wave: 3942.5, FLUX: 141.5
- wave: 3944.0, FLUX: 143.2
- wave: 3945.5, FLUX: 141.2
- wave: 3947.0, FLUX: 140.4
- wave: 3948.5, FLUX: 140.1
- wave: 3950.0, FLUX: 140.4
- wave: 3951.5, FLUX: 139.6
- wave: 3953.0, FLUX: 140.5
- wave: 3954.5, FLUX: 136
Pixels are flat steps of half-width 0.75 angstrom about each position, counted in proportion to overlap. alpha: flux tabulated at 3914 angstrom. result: 149.5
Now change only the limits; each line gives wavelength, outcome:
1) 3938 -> 141.2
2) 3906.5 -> 154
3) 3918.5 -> 145.4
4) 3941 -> 139.8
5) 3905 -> 151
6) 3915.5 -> 151.4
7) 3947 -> 140.4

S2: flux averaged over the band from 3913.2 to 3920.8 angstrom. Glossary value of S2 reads 148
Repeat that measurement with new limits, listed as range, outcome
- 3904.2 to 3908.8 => 154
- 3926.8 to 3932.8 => 148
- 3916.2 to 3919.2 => 148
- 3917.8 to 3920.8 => 145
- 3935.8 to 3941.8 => 141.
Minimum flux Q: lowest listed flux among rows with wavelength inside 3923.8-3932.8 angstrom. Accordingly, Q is 142.8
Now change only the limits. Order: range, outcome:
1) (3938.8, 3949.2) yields 139.8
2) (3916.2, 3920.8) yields 145.1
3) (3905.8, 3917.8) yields 149.5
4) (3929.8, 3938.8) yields 141.2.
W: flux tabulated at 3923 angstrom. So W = 146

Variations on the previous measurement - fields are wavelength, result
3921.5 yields 147.1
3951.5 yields 139.6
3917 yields 150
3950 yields 140.4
